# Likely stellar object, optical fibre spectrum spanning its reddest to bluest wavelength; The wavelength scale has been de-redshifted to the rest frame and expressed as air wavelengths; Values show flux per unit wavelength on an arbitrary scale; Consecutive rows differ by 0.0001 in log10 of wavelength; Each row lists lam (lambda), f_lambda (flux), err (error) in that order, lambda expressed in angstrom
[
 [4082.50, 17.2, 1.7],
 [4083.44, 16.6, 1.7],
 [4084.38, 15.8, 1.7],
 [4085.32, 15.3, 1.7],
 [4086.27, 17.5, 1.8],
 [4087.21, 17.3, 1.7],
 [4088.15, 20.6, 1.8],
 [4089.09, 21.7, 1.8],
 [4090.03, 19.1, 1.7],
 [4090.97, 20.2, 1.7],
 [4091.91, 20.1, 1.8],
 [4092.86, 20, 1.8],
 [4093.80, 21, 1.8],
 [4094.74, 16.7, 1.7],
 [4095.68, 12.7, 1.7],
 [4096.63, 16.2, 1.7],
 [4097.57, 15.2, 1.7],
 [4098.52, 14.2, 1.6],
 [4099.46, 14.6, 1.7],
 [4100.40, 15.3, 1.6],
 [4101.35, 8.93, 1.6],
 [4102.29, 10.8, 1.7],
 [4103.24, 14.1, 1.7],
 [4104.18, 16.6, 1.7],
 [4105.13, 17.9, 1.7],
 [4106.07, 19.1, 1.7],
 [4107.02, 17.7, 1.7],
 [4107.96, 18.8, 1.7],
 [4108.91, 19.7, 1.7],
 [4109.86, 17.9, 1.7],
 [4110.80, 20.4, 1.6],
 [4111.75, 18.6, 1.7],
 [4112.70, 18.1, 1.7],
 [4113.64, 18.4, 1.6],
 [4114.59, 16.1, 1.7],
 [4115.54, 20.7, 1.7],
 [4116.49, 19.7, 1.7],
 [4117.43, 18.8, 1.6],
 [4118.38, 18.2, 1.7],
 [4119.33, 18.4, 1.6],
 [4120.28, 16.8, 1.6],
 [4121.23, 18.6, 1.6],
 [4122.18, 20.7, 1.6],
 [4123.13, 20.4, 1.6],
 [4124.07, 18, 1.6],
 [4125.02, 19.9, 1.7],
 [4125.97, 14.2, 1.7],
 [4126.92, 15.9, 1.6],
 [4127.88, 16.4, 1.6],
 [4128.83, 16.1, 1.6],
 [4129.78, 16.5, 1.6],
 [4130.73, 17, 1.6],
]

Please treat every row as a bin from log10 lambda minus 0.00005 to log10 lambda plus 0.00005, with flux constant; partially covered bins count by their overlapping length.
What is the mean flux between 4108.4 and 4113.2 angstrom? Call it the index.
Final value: 18.9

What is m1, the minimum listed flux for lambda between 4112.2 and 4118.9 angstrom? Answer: 16.1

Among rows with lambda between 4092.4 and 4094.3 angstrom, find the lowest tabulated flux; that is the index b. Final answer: 20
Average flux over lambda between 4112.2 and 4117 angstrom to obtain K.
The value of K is 18.6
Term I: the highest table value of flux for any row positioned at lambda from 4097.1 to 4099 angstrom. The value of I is 15.2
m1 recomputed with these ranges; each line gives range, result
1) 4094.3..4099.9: 12.7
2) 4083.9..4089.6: 15.3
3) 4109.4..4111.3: 17.9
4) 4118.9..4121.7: 16.8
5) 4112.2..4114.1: 18.1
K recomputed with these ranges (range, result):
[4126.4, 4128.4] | 16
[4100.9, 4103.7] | 11.3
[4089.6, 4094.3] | 20.1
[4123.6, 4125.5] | 19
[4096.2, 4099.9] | 15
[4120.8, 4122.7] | 19.7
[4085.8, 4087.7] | 17.5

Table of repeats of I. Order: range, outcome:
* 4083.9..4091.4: 21.7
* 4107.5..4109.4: 19.7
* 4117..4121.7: 18.8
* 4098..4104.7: 16.6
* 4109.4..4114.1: 20.4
